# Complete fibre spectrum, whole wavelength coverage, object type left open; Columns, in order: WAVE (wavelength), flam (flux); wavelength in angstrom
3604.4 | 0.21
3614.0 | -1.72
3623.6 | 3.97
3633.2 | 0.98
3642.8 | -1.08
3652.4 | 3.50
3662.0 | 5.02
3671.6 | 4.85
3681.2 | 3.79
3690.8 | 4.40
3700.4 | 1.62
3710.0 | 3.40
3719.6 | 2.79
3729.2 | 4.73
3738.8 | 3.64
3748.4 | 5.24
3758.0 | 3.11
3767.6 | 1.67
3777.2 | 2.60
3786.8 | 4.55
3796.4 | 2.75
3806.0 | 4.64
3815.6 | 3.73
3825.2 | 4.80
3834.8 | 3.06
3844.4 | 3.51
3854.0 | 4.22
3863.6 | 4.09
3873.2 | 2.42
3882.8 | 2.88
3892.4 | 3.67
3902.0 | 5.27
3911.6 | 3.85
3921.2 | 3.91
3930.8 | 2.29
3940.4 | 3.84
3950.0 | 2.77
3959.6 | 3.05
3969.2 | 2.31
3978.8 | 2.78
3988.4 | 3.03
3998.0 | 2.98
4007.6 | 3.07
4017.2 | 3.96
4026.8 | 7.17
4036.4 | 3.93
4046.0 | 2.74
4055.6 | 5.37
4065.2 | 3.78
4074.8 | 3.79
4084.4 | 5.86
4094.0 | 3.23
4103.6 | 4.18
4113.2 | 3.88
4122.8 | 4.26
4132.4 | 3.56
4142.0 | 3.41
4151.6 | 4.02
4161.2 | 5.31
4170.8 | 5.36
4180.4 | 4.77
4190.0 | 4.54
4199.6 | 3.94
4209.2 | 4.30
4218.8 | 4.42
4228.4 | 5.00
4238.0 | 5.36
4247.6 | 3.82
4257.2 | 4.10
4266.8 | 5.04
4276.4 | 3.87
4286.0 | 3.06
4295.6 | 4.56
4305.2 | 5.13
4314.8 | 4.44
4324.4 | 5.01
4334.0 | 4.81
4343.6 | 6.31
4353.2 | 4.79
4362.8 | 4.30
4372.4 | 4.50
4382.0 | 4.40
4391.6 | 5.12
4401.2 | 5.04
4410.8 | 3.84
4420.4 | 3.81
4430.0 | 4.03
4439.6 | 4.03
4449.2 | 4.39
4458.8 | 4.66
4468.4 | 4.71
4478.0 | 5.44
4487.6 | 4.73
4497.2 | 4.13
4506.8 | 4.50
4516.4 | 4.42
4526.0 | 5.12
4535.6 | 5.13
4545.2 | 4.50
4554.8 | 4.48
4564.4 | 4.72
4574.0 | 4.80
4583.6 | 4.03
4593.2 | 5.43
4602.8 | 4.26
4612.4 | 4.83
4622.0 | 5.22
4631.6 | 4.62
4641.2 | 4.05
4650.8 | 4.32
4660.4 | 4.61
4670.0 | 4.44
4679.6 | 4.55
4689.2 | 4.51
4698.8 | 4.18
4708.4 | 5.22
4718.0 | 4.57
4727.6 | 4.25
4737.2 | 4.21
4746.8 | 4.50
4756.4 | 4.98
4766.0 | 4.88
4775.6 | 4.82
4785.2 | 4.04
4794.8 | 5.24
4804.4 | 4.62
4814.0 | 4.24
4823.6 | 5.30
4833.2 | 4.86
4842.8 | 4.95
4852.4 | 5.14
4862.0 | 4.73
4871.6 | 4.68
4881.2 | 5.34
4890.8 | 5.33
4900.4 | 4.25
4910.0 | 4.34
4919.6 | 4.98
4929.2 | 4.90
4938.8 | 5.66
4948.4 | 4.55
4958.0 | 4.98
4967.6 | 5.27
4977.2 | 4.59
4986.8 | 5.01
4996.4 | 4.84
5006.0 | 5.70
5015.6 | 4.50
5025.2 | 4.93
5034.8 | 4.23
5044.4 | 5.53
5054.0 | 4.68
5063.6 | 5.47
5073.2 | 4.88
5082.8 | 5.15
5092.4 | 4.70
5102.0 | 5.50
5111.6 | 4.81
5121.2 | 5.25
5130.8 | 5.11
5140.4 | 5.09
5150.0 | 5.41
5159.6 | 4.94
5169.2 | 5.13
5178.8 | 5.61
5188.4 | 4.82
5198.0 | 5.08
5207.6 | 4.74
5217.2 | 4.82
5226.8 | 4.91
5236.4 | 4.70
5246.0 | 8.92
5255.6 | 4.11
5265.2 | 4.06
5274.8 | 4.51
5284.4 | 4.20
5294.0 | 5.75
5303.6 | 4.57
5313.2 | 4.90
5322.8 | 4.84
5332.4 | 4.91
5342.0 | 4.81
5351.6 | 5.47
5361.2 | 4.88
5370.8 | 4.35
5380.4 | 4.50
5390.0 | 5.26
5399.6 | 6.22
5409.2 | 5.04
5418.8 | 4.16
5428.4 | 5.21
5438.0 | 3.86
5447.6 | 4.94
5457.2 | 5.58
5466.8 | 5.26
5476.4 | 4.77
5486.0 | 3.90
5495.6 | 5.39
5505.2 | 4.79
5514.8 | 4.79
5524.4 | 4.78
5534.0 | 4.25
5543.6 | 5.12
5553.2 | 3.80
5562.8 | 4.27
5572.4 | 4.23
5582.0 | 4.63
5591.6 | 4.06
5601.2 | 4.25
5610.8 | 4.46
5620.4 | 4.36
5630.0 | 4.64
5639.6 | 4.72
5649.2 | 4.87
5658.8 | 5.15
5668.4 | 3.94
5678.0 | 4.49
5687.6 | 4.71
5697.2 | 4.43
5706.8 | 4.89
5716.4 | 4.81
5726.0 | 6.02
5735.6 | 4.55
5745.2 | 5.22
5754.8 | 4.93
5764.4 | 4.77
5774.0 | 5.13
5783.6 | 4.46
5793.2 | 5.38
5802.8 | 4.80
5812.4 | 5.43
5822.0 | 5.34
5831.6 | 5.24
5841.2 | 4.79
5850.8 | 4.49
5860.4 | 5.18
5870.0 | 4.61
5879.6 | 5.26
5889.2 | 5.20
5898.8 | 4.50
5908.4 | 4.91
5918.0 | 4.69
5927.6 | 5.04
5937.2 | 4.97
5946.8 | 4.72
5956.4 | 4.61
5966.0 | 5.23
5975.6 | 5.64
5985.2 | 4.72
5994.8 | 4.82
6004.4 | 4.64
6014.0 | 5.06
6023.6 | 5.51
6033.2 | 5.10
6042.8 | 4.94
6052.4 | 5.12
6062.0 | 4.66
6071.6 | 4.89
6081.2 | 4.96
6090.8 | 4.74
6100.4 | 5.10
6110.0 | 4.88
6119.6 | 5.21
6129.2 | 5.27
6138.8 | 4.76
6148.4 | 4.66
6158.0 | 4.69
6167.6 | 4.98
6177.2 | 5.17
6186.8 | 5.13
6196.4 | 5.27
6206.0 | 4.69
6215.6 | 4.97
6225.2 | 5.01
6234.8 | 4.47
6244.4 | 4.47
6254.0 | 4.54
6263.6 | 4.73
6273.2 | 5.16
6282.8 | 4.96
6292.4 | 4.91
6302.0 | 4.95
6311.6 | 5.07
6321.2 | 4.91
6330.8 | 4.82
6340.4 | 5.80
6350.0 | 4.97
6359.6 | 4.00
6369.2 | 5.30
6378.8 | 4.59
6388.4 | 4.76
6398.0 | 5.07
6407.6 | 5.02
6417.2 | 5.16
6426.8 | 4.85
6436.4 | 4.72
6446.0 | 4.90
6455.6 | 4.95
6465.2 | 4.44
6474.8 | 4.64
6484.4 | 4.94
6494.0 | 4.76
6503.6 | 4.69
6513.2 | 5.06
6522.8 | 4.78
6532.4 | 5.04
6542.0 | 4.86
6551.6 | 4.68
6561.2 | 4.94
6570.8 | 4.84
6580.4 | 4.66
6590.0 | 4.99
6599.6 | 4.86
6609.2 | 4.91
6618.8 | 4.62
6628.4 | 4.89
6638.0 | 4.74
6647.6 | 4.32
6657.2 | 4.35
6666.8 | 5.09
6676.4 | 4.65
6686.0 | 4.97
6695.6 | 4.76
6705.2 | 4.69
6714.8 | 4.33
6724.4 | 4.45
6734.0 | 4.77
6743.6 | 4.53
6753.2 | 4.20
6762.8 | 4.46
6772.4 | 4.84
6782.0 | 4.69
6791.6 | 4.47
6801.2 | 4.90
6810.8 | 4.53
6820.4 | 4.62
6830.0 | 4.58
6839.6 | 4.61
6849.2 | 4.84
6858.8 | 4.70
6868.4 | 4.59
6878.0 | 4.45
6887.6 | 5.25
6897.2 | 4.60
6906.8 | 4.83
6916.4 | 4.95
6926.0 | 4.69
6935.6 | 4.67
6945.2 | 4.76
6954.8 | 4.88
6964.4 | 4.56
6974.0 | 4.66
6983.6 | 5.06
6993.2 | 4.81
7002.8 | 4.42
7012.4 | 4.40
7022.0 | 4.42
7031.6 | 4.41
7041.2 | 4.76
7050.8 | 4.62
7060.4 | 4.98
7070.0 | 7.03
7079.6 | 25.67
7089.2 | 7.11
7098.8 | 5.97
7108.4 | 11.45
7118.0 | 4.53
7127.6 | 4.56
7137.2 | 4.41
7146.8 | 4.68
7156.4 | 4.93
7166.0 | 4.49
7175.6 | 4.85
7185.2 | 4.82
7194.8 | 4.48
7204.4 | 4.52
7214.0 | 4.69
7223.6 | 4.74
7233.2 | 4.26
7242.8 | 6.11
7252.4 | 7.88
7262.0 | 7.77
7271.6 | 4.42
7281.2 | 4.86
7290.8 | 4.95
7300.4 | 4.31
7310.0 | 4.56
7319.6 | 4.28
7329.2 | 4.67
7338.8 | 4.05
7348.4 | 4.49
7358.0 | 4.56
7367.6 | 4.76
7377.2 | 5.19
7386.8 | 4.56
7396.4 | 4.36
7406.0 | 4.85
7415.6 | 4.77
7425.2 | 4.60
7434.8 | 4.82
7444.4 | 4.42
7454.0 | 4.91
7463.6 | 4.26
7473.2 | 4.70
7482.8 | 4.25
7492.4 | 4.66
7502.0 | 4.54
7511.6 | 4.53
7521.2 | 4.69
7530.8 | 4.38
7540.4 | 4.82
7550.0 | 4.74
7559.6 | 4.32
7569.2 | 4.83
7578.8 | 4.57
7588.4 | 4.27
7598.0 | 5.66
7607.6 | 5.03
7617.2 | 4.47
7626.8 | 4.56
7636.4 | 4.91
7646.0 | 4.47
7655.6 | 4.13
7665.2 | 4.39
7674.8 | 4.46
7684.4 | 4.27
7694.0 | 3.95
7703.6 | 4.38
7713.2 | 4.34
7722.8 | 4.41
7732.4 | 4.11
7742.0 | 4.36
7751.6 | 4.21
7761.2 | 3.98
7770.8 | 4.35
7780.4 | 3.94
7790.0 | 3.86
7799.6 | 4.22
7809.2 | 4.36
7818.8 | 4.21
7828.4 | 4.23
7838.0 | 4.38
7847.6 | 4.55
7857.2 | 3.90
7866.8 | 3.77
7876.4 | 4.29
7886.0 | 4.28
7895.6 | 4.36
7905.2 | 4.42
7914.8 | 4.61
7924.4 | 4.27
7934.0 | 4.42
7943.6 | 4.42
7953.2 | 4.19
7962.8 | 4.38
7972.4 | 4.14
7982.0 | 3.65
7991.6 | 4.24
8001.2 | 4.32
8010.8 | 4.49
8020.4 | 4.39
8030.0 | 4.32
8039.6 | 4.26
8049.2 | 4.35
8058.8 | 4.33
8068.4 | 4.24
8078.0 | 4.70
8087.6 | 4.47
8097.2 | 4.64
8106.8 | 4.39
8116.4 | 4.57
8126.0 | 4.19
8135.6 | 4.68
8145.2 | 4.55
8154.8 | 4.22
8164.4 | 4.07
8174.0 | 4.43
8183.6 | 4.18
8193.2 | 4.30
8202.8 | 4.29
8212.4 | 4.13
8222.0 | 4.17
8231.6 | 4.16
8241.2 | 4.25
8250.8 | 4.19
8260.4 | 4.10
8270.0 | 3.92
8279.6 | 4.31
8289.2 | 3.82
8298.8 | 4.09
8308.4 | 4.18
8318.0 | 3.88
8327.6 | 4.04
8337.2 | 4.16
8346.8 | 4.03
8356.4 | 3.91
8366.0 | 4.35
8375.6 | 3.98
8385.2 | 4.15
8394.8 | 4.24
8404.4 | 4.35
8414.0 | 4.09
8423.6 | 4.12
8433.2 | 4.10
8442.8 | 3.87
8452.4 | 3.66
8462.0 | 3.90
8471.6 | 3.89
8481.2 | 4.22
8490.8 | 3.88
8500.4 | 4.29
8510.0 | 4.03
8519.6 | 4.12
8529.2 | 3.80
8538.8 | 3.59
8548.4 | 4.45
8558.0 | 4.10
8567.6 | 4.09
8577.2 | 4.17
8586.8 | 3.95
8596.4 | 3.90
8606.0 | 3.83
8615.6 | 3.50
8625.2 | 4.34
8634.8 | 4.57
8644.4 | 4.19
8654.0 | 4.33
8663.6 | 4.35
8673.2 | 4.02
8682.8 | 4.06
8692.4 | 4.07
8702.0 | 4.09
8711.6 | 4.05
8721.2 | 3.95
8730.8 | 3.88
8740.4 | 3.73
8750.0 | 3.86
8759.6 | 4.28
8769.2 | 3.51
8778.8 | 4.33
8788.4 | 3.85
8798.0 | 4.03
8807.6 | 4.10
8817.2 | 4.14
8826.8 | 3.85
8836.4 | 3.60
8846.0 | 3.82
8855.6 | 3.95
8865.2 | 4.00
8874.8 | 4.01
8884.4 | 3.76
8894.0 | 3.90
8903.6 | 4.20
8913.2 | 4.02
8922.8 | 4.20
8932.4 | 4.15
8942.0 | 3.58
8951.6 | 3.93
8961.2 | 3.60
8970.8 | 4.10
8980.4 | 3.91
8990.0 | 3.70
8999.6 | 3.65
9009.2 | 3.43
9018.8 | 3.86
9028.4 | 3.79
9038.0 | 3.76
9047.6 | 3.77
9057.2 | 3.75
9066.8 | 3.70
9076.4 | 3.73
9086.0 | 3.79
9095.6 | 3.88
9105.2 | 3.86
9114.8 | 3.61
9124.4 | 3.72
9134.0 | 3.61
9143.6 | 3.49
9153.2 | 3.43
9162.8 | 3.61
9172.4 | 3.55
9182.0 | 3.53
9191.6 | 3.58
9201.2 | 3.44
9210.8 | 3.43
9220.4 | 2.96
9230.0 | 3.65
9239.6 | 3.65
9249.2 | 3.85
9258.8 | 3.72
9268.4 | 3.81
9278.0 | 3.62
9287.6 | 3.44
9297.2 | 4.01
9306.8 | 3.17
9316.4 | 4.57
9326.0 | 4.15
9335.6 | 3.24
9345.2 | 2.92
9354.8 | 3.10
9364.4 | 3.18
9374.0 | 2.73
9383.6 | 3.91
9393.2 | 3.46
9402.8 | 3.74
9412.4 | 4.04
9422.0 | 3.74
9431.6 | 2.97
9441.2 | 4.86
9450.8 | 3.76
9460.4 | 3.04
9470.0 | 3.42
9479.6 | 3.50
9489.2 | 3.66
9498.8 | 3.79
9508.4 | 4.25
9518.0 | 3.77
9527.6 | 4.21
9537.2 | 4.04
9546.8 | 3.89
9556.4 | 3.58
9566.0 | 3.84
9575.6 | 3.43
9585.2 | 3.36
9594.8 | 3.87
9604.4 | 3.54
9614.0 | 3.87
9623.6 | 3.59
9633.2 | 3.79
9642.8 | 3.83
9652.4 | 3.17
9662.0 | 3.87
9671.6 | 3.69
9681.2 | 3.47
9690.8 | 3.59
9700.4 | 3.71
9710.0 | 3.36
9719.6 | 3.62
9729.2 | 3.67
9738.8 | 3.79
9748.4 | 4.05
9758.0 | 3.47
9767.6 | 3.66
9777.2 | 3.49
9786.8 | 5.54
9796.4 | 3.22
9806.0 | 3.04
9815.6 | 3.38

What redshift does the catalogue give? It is 0.08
